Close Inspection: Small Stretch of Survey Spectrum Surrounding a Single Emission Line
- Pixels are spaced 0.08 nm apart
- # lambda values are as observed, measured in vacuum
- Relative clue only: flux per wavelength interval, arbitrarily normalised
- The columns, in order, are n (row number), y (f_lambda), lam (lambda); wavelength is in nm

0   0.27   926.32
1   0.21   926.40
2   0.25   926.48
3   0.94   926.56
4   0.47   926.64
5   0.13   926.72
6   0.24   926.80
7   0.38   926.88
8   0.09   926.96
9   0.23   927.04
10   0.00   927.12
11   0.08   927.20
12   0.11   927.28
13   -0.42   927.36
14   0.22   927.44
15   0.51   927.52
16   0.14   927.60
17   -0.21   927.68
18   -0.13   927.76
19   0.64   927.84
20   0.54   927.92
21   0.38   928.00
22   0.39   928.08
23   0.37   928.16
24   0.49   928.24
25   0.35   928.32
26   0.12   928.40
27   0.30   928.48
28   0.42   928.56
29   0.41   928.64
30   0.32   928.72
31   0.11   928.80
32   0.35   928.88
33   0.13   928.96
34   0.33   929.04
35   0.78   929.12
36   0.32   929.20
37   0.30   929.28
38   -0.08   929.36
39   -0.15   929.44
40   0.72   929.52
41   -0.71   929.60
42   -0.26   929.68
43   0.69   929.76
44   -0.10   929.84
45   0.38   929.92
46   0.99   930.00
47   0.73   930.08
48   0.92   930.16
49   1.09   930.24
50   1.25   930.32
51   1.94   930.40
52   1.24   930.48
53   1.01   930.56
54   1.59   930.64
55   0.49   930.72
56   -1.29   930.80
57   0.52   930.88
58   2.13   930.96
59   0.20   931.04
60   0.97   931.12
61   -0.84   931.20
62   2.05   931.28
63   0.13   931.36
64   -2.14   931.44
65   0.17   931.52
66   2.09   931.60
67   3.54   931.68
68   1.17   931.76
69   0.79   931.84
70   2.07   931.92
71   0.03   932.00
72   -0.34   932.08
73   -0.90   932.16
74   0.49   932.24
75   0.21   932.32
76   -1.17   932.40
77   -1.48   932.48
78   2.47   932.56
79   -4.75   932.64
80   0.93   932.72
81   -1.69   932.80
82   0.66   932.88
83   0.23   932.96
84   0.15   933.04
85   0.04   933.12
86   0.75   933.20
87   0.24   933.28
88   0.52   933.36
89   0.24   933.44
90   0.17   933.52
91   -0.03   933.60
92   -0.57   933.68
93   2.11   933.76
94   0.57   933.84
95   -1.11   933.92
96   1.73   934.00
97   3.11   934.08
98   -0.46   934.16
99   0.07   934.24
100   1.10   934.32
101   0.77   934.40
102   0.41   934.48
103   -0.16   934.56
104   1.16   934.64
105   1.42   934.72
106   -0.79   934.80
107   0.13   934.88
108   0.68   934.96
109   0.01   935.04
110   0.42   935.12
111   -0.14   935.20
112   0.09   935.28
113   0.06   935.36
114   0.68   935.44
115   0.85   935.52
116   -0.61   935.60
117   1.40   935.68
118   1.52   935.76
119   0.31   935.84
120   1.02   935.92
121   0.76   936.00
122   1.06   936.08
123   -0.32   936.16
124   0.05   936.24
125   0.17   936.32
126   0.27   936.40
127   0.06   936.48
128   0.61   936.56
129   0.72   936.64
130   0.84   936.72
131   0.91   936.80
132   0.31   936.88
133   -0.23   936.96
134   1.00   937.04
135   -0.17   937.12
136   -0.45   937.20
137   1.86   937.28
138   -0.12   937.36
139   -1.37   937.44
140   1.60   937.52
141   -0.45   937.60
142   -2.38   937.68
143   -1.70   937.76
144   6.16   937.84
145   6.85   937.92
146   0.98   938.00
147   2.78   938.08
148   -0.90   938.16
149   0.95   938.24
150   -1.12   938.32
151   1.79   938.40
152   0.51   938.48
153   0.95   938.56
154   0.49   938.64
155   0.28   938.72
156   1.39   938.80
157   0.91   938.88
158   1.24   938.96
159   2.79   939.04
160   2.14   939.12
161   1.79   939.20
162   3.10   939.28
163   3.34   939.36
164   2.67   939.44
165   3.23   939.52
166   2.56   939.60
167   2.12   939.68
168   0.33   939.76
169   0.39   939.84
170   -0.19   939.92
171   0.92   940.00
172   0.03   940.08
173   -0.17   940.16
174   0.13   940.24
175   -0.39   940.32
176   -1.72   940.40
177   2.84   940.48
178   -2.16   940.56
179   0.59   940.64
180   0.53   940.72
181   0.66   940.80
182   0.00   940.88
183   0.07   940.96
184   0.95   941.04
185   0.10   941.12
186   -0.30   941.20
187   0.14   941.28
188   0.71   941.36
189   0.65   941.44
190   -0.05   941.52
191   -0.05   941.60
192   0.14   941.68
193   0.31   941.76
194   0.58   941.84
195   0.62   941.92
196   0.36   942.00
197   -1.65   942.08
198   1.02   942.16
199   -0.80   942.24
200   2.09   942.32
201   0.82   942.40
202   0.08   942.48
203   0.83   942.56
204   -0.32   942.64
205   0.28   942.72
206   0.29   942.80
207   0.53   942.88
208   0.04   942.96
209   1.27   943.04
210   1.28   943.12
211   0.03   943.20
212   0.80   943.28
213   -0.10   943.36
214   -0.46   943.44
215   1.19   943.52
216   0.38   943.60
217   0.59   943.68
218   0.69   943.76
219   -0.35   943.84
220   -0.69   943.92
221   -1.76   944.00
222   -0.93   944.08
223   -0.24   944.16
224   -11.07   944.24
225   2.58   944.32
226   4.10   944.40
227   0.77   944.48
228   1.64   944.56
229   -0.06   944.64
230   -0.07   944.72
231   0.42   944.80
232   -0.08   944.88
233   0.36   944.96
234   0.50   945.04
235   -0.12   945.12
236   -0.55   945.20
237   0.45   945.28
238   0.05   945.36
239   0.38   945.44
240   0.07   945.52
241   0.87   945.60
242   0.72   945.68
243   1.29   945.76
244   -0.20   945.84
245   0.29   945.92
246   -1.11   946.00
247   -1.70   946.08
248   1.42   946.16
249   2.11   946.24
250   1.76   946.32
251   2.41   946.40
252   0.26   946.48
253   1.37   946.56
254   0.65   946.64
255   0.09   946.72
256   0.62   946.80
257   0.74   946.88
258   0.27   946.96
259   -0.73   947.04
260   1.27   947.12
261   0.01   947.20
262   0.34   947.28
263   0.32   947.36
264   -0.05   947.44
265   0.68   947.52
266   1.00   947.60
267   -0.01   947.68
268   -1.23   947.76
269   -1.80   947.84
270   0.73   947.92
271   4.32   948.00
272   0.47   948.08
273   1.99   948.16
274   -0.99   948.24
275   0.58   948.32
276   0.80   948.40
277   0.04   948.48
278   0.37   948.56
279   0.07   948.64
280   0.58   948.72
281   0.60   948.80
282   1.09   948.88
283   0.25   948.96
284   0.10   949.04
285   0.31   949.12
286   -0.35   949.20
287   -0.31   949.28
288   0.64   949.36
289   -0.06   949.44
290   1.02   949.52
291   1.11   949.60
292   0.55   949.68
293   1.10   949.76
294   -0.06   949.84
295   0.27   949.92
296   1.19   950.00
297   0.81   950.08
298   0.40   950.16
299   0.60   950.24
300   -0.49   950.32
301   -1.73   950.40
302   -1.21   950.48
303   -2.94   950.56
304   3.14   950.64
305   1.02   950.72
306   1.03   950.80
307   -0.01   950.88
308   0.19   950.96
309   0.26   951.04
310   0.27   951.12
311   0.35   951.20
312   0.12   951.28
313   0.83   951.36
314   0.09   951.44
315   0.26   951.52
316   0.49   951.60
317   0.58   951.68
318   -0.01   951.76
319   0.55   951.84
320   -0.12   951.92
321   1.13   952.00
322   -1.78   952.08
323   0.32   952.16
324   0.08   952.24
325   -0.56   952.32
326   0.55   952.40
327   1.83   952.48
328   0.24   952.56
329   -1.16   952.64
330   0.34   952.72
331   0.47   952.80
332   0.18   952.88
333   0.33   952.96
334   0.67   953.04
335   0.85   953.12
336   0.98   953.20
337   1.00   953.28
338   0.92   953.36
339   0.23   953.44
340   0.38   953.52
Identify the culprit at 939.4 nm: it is [O III] 5007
